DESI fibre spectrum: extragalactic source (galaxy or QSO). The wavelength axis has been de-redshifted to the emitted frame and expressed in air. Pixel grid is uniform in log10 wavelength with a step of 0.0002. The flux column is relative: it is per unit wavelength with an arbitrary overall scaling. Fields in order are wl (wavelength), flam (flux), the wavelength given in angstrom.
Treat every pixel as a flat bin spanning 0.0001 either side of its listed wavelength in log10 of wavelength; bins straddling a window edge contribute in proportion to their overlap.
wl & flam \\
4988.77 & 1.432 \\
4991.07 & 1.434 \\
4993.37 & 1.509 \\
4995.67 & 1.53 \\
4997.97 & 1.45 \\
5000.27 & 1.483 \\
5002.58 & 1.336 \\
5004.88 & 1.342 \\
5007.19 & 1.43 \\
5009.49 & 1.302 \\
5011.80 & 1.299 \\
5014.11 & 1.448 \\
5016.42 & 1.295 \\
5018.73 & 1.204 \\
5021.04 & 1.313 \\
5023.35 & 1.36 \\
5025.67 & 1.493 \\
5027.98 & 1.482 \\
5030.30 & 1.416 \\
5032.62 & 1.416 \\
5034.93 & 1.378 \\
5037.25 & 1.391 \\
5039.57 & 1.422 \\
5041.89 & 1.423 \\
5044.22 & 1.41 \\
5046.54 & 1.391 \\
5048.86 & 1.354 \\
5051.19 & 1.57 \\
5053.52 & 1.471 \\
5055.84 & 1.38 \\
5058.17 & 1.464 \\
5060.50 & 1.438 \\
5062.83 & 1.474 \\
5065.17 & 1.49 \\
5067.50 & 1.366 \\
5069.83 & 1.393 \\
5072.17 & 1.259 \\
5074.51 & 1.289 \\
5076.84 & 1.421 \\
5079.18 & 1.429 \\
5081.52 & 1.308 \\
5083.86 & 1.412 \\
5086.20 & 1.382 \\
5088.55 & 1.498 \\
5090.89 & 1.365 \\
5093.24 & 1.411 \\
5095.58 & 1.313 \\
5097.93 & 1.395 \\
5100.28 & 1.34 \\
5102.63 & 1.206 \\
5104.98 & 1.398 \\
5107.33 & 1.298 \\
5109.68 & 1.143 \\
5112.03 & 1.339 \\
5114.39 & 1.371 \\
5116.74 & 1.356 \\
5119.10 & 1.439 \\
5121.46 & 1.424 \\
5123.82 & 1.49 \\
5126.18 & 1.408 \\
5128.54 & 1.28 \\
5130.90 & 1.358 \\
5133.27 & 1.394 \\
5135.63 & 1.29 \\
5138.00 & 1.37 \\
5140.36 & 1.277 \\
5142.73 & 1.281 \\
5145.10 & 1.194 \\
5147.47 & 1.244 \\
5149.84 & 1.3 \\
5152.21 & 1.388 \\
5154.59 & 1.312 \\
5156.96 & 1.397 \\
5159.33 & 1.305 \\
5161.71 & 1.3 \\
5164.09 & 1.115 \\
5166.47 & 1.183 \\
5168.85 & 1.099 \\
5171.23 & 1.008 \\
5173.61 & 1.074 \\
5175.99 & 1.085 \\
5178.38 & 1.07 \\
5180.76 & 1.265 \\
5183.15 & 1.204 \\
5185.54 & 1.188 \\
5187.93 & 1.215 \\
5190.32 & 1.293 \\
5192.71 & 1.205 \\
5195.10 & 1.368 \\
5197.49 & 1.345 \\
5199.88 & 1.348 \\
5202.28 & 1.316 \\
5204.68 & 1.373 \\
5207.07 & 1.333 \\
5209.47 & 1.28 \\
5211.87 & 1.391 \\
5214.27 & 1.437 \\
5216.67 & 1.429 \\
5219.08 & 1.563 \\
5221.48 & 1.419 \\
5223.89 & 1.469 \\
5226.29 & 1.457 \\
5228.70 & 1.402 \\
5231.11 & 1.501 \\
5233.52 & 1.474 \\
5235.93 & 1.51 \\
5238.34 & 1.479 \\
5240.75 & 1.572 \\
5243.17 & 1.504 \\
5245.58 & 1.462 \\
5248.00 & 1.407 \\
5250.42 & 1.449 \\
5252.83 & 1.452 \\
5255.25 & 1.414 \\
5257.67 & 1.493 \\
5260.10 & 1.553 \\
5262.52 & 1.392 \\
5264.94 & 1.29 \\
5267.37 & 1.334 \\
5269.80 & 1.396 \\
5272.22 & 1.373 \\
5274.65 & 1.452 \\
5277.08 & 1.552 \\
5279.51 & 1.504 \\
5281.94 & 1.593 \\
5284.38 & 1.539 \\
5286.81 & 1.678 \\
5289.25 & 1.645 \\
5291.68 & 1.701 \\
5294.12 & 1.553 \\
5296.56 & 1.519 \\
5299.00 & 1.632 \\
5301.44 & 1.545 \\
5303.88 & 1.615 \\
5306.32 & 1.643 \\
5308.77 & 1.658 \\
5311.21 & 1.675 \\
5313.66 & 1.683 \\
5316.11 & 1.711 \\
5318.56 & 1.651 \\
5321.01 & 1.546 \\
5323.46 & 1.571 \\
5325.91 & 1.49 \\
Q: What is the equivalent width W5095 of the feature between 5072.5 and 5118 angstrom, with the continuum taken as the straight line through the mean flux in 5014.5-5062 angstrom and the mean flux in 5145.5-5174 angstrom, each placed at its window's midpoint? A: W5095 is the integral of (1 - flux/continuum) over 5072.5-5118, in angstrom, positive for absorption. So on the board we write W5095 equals -0.9 angstrom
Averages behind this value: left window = 1.41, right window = 1.23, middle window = 1.35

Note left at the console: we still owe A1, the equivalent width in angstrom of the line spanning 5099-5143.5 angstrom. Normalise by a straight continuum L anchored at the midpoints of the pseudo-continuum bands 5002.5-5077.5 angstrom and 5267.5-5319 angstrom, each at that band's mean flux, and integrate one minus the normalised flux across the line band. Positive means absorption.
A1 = 3.4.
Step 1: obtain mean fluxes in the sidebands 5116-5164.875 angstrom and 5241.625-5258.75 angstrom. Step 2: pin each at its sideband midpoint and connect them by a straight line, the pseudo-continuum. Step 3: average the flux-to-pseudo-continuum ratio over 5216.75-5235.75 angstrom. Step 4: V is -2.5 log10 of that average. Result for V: -0.03 mag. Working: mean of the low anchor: 1.33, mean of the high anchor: 1.46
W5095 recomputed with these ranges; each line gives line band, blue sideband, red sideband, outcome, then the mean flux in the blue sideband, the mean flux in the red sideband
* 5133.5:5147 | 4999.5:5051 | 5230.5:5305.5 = 1.4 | 1.38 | 1.5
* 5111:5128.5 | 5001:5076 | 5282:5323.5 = 0.8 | 1.39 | 1.62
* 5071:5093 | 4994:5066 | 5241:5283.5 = 0.7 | 1.41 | 1.45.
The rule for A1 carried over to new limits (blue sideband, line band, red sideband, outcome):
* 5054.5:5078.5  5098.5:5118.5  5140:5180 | 0.0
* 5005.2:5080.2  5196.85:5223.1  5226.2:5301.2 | 1.5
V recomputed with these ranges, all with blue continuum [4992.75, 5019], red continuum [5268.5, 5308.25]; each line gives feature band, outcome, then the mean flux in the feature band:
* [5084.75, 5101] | 0.042 mag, 1.39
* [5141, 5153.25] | 0.154 mag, 1.28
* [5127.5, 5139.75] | 0.101 mag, 1.34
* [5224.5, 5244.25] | 0.029 mag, 1.49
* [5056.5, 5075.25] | 0.021 mag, 1.4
